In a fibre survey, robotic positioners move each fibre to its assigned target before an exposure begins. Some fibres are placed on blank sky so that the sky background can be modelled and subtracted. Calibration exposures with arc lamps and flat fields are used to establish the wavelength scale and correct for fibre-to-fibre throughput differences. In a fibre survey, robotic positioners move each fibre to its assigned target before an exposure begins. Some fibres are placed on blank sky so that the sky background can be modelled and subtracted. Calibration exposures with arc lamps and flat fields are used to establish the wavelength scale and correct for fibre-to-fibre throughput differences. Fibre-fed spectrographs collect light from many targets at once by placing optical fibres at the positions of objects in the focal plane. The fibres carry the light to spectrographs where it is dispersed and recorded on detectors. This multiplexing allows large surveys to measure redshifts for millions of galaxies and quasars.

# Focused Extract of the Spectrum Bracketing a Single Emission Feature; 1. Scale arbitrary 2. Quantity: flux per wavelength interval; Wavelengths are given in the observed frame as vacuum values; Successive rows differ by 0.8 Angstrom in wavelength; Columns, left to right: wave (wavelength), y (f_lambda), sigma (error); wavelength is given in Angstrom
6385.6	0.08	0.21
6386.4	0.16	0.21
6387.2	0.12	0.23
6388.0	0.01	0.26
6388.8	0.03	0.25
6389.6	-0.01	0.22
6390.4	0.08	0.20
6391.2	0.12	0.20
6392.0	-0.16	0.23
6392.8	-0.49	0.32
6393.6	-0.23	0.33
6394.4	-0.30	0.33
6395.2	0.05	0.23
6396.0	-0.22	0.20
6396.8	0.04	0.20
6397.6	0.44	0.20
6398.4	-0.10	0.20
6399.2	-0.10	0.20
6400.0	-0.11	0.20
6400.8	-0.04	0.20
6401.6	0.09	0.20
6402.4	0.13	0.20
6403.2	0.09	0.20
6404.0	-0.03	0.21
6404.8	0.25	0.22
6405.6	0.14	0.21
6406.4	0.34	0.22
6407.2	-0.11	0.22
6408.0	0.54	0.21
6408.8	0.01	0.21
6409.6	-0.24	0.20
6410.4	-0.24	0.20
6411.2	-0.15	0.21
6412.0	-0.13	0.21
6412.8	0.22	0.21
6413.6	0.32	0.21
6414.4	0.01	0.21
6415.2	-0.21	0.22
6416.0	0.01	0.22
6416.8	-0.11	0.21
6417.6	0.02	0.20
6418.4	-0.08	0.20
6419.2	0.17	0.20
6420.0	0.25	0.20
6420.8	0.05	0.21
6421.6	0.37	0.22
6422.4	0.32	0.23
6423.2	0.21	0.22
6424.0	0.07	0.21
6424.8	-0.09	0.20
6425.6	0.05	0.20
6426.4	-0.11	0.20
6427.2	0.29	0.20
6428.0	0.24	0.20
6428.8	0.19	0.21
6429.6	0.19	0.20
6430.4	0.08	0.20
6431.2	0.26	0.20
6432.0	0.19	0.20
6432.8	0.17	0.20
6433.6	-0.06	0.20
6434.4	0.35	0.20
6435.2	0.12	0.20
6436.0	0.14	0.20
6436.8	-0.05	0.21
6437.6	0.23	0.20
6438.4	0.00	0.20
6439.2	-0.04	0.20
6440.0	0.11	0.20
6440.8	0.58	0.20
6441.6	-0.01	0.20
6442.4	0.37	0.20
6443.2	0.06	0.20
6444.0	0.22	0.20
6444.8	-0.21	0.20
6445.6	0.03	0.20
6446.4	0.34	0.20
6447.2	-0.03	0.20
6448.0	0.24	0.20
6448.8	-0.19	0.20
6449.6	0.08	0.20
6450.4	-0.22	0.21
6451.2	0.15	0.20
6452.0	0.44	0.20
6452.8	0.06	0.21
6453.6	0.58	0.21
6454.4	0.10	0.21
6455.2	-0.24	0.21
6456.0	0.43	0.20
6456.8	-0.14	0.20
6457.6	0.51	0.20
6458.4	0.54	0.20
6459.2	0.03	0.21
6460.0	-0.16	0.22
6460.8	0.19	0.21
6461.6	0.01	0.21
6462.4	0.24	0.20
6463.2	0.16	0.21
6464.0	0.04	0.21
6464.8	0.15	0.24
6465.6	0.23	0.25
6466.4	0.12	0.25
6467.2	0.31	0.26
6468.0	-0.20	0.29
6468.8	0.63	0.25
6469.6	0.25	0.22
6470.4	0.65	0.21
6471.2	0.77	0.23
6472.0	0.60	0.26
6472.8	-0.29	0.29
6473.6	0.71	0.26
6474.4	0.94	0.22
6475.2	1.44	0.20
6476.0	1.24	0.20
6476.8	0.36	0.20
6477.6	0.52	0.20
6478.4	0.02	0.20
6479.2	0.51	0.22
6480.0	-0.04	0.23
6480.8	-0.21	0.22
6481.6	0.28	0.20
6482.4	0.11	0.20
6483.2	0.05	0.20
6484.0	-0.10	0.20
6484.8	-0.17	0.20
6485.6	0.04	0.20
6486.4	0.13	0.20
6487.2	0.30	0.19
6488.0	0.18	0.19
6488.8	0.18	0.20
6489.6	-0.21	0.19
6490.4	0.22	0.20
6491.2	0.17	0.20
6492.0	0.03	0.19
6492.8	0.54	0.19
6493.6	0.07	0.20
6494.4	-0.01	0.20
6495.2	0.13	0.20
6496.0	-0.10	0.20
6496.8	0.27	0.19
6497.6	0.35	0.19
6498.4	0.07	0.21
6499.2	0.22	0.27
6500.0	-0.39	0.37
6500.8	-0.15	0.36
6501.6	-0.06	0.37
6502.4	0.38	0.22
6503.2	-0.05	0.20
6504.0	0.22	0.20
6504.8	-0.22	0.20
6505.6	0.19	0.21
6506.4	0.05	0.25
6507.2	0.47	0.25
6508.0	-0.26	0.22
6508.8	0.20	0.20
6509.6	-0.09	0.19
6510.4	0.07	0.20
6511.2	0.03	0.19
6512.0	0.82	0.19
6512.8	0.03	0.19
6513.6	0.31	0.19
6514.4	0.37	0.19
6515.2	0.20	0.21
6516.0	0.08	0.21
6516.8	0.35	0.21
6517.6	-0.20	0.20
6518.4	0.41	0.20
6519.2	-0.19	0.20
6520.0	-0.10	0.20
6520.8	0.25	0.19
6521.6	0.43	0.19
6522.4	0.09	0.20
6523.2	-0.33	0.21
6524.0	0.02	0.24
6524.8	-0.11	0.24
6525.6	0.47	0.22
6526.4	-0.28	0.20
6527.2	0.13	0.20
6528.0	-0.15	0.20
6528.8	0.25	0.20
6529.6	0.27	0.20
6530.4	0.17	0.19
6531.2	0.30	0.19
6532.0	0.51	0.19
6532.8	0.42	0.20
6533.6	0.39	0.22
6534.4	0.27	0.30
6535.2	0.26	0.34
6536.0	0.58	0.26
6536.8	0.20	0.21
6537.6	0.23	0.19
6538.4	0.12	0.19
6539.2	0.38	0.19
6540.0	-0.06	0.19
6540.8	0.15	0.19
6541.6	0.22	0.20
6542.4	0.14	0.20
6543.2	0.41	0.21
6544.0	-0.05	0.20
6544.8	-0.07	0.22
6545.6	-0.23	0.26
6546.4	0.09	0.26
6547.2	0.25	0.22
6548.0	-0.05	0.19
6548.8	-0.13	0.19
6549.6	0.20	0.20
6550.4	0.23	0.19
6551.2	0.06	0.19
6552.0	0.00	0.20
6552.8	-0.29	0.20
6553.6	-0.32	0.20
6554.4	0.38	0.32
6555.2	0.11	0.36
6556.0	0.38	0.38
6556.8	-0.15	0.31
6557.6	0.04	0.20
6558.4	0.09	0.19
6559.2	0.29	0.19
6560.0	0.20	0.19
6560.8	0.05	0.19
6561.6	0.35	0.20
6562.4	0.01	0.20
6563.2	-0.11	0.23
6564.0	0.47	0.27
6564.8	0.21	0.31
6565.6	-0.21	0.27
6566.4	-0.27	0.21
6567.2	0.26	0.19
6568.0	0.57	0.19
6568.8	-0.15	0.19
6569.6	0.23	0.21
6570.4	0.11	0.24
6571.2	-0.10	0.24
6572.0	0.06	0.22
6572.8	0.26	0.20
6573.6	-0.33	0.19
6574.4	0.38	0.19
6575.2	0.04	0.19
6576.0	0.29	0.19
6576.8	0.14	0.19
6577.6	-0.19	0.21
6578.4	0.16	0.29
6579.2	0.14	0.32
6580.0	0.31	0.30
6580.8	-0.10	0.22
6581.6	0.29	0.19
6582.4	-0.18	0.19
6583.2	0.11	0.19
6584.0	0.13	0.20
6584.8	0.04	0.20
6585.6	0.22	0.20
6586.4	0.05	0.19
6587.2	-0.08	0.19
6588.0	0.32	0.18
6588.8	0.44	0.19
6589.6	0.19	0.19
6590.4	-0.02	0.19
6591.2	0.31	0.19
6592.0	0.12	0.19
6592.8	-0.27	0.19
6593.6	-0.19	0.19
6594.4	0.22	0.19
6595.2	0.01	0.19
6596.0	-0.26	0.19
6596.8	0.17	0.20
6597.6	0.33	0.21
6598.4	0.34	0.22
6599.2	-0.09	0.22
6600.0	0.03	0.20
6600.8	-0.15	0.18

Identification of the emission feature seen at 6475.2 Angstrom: [O II]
